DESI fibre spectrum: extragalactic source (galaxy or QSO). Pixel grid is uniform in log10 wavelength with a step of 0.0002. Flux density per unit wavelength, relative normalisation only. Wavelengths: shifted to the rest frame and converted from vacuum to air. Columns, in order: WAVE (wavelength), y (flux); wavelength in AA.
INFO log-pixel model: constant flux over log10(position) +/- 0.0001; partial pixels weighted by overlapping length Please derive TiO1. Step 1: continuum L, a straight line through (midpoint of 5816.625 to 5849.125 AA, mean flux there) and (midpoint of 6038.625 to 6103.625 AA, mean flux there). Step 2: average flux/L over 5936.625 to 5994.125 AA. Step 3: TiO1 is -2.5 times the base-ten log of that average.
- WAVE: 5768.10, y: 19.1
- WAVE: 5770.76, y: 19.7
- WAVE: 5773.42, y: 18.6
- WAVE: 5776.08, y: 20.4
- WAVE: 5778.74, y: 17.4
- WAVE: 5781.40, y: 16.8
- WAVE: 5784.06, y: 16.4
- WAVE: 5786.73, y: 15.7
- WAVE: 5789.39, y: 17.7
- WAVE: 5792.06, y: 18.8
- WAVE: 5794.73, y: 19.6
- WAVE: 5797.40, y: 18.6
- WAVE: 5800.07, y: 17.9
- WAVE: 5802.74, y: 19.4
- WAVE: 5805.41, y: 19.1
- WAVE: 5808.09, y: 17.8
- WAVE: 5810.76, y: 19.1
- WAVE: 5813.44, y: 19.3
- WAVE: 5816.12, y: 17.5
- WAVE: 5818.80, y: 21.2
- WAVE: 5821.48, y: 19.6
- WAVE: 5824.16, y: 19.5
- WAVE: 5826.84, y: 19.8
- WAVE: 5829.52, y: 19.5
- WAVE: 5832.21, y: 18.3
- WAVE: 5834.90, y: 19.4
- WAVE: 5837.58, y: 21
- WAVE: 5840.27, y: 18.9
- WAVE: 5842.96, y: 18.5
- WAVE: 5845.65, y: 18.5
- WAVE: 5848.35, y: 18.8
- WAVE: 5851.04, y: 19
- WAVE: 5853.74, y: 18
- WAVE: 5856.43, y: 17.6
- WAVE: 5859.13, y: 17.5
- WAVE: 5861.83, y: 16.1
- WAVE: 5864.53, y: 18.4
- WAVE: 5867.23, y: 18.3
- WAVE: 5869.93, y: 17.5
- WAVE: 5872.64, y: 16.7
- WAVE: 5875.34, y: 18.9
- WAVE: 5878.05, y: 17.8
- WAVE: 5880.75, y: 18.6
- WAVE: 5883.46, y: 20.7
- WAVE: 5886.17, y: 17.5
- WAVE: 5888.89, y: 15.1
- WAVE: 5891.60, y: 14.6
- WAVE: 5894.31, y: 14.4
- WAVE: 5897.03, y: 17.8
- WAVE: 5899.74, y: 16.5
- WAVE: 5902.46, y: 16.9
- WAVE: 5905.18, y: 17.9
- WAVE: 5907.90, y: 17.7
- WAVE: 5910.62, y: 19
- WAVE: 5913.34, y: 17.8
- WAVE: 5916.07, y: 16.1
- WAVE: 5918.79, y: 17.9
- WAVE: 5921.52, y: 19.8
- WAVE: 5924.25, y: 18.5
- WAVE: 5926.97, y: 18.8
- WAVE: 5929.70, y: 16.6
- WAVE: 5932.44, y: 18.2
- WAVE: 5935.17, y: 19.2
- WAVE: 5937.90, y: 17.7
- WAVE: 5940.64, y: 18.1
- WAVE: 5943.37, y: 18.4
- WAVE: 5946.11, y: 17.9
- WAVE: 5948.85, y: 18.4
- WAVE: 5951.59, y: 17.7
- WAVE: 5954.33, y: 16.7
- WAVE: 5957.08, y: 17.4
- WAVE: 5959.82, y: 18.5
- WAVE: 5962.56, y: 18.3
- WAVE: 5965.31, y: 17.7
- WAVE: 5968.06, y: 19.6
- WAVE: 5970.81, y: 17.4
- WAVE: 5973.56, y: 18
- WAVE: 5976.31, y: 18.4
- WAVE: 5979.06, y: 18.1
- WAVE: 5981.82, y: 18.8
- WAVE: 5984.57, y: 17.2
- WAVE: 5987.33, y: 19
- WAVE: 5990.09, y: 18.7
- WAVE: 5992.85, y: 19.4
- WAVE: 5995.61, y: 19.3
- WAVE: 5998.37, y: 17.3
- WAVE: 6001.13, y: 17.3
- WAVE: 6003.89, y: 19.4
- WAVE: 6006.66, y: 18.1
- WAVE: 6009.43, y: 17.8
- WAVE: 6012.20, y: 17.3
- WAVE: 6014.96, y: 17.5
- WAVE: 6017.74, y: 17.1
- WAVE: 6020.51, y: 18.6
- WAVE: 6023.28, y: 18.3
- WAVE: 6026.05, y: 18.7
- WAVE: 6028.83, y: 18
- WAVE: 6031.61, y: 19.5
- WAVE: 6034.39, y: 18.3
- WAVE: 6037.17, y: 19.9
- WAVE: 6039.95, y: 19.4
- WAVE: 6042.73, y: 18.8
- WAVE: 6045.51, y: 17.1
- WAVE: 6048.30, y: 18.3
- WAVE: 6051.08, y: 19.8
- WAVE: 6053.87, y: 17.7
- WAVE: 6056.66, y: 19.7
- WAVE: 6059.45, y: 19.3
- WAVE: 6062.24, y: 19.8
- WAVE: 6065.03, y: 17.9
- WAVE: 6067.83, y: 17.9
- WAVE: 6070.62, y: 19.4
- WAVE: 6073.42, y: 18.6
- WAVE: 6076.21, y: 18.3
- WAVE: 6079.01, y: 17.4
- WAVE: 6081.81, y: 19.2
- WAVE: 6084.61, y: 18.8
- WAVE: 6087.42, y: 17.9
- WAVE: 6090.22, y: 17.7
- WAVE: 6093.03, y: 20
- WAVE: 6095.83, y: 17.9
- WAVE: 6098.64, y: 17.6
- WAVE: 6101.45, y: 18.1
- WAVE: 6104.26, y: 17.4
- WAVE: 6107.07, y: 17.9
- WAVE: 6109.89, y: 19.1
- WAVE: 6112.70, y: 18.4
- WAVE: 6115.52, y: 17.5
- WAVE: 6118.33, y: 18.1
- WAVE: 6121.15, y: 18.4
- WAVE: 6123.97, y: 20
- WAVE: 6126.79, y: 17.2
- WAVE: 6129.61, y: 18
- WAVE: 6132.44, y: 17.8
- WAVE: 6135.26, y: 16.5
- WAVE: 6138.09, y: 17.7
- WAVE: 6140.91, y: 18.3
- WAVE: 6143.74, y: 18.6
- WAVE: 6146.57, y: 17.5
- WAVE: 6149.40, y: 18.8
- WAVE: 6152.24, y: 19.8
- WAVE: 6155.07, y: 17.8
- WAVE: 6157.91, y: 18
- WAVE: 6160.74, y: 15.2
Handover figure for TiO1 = 0.04 mag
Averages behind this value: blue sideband 19.4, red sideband 18.5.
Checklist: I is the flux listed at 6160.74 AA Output 15.2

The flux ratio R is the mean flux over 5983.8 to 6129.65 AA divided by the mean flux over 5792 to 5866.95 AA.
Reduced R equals 1.0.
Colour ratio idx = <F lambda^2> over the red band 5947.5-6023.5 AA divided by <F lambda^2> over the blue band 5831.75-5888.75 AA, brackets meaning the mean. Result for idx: 1.0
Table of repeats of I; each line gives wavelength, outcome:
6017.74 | 17.1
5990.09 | 18.7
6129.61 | 18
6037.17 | 19.9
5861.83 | 16.1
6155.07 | 17.8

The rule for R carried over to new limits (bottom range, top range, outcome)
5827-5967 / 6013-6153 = 1.02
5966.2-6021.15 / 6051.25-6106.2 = 1.02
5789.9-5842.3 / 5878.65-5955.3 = 0.92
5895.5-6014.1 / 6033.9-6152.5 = 1.02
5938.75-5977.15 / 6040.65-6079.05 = 1.03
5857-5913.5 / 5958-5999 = 1.06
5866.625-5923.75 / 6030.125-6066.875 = 1.08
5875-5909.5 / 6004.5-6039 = 1.06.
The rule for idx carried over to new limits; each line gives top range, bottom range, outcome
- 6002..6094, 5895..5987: 1.07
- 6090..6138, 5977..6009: 1.02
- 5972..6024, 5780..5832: 1.04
